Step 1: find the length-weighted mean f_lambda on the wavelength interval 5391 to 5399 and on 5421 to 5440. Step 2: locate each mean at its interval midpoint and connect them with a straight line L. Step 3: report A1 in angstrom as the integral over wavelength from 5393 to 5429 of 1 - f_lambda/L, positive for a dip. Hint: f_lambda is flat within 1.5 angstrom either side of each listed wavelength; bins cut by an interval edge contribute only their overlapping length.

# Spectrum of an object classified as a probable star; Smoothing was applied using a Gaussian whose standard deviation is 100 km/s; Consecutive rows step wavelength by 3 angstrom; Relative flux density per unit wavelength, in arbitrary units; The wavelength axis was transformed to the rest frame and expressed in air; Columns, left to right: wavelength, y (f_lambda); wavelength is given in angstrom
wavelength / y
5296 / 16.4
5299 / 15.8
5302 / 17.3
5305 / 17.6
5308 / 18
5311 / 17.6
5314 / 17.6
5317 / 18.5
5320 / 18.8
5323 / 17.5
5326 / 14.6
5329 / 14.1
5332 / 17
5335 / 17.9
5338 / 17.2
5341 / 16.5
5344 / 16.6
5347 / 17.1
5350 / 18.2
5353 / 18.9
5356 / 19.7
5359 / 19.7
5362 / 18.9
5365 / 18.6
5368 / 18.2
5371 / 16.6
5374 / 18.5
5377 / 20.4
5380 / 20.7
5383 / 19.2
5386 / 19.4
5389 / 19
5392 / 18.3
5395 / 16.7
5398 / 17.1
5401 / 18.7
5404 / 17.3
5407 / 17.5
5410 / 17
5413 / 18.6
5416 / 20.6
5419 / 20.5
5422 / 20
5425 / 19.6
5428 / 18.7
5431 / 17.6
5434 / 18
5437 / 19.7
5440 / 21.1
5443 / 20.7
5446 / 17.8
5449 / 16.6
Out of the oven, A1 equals -0.8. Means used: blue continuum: 17.3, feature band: 18.5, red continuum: 19.1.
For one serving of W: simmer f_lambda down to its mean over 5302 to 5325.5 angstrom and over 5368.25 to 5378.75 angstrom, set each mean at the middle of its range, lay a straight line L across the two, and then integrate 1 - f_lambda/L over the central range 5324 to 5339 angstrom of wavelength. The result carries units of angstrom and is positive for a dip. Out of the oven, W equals 1.52 angstrom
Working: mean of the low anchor 17.8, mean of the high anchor 18.5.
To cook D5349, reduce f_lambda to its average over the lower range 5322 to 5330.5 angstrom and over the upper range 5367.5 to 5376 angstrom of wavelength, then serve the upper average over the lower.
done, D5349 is 1.17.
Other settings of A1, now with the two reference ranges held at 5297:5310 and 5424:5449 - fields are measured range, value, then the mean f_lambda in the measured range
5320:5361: 0.7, 17.4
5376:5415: -0.1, 18.5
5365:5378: -0.2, 18.4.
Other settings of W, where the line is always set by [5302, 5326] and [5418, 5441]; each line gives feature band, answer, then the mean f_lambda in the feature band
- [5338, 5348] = 0.7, 16.8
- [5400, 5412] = 0.9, 17.6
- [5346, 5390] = -1.0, 18.9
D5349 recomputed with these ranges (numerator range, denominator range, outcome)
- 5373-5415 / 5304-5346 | 1.08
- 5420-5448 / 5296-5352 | 1.12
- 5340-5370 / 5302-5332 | 1.06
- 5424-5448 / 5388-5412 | 1.08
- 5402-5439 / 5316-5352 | 1.10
